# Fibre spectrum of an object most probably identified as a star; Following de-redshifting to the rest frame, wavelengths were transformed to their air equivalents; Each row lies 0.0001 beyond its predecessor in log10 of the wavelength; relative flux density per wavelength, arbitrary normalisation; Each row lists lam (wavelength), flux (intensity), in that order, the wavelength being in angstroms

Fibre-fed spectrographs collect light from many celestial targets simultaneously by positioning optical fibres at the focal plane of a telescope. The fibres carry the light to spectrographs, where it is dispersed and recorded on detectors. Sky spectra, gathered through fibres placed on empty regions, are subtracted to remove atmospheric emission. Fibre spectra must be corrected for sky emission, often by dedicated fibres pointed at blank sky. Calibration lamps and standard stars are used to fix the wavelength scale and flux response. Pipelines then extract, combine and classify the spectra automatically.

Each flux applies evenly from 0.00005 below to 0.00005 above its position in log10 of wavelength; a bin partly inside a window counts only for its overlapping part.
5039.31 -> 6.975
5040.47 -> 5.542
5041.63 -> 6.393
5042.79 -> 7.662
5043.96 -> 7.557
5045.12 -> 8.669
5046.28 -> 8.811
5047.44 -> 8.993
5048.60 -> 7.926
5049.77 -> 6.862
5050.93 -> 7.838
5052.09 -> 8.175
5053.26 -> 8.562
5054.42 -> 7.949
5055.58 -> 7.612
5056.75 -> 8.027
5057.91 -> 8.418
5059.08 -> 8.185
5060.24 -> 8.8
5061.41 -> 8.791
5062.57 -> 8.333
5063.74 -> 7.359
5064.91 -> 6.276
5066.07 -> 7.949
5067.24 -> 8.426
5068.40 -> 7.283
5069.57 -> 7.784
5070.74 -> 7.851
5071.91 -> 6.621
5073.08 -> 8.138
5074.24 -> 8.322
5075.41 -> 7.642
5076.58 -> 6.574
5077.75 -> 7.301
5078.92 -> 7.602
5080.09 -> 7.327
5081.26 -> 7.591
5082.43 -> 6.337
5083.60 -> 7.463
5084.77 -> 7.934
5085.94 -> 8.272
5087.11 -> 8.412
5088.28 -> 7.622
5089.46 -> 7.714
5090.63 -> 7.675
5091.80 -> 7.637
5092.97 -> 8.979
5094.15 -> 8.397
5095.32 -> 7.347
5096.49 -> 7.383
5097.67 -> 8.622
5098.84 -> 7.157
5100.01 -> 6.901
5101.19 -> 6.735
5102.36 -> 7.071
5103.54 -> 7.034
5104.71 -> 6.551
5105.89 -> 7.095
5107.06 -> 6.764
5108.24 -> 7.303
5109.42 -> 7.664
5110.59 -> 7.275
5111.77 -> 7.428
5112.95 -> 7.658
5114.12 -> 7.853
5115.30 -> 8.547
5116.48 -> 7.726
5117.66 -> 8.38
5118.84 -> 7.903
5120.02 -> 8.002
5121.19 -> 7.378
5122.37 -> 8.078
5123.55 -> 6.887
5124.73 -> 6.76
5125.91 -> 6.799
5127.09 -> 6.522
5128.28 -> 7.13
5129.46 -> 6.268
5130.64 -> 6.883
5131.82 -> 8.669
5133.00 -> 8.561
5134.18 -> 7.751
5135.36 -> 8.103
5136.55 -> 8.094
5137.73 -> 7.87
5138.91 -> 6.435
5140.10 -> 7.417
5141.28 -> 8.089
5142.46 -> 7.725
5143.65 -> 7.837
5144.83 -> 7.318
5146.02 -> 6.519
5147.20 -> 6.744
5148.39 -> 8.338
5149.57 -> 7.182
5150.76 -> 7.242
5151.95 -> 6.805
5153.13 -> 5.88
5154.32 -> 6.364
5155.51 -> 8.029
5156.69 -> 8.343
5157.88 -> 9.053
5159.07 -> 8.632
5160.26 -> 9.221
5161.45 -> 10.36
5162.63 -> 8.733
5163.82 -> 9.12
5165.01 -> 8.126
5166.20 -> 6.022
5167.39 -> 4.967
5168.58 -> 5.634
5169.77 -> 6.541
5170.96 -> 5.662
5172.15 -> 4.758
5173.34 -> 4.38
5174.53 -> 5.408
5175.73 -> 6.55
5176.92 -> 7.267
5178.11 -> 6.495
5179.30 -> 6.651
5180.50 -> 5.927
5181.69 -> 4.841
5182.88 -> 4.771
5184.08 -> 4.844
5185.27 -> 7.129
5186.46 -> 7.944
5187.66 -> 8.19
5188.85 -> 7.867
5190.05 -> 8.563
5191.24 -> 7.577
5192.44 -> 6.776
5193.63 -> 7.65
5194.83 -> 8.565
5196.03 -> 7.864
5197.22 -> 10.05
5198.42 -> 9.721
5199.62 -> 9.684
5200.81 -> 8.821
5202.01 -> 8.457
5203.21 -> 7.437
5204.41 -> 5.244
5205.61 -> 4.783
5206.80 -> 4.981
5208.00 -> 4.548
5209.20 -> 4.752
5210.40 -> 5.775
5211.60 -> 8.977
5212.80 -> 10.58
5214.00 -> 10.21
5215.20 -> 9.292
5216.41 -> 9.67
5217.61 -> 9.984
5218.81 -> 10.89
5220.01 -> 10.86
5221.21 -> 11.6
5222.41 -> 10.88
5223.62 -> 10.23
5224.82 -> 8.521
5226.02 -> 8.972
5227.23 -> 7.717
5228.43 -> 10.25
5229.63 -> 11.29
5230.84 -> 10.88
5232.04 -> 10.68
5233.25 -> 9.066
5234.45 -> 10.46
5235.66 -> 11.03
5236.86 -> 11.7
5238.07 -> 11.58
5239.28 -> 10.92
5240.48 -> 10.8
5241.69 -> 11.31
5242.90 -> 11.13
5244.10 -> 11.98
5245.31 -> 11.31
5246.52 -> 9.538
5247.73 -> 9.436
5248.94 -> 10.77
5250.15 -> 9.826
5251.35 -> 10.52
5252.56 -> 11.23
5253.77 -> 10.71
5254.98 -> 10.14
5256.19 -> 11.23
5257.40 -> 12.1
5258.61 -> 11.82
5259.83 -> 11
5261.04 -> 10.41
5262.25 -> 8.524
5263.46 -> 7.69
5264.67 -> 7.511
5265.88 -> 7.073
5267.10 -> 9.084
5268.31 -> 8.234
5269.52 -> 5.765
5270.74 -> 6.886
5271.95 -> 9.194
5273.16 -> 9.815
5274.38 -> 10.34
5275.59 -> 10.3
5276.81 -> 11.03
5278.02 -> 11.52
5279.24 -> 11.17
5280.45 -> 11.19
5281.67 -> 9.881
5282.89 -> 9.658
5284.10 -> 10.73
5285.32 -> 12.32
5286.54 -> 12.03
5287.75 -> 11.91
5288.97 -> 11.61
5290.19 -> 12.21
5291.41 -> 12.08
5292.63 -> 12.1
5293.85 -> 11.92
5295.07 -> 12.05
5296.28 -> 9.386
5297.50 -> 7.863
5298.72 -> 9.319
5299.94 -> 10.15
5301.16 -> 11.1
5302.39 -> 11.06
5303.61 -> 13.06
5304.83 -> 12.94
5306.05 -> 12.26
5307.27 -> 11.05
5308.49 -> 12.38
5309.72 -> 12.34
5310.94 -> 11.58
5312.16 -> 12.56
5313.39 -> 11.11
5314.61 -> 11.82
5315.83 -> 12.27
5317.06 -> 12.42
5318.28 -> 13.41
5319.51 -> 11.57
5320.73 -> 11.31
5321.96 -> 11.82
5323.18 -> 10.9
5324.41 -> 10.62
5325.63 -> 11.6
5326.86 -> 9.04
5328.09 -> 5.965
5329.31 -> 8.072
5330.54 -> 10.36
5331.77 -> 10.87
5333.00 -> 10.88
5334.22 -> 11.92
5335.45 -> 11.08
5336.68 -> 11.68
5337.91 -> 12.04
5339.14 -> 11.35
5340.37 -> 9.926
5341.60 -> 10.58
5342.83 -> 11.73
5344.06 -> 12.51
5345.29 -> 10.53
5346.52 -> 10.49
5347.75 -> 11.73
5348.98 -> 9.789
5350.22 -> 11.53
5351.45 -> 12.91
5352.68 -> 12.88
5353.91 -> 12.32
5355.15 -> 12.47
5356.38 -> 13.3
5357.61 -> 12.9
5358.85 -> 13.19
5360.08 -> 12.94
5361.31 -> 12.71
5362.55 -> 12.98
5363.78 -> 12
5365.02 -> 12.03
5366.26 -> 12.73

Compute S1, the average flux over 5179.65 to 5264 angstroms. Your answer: 9.15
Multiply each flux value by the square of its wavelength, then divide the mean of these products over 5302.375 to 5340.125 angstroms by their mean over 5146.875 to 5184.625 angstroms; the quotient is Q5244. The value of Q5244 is 1.76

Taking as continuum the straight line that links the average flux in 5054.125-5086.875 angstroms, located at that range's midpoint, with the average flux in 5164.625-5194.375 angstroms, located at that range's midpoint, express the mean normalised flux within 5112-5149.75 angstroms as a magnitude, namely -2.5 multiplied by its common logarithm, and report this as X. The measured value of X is -0.08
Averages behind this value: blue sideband 7.73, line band 7.55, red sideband 6.42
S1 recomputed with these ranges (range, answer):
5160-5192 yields 6.77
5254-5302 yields 10.2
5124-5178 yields 7.24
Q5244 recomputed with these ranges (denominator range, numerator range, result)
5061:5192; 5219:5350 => 1.54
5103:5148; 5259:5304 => 1.45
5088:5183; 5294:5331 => 1.62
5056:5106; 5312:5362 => 1.65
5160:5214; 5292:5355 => 1.67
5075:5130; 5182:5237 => 1.20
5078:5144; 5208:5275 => 1.37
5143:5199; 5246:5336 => 1.55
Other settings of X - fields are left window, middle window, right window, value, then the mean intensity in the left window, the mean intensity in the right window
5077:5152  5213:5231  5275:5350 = -0.07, 7.5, 11.2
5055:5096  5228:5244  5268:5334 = -0.10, 7.77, 10.9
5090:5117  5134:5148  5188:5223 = 0.05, 7.51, 8.35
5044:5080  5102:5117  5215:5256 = 0.17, 7.89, 10.5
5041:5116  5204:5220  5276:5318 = 0.27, 7.69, 11.4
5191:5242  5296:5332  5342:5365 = 0.02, 9.09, 12.1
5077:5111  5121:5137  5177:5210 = -0.01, 7.49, 7.04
